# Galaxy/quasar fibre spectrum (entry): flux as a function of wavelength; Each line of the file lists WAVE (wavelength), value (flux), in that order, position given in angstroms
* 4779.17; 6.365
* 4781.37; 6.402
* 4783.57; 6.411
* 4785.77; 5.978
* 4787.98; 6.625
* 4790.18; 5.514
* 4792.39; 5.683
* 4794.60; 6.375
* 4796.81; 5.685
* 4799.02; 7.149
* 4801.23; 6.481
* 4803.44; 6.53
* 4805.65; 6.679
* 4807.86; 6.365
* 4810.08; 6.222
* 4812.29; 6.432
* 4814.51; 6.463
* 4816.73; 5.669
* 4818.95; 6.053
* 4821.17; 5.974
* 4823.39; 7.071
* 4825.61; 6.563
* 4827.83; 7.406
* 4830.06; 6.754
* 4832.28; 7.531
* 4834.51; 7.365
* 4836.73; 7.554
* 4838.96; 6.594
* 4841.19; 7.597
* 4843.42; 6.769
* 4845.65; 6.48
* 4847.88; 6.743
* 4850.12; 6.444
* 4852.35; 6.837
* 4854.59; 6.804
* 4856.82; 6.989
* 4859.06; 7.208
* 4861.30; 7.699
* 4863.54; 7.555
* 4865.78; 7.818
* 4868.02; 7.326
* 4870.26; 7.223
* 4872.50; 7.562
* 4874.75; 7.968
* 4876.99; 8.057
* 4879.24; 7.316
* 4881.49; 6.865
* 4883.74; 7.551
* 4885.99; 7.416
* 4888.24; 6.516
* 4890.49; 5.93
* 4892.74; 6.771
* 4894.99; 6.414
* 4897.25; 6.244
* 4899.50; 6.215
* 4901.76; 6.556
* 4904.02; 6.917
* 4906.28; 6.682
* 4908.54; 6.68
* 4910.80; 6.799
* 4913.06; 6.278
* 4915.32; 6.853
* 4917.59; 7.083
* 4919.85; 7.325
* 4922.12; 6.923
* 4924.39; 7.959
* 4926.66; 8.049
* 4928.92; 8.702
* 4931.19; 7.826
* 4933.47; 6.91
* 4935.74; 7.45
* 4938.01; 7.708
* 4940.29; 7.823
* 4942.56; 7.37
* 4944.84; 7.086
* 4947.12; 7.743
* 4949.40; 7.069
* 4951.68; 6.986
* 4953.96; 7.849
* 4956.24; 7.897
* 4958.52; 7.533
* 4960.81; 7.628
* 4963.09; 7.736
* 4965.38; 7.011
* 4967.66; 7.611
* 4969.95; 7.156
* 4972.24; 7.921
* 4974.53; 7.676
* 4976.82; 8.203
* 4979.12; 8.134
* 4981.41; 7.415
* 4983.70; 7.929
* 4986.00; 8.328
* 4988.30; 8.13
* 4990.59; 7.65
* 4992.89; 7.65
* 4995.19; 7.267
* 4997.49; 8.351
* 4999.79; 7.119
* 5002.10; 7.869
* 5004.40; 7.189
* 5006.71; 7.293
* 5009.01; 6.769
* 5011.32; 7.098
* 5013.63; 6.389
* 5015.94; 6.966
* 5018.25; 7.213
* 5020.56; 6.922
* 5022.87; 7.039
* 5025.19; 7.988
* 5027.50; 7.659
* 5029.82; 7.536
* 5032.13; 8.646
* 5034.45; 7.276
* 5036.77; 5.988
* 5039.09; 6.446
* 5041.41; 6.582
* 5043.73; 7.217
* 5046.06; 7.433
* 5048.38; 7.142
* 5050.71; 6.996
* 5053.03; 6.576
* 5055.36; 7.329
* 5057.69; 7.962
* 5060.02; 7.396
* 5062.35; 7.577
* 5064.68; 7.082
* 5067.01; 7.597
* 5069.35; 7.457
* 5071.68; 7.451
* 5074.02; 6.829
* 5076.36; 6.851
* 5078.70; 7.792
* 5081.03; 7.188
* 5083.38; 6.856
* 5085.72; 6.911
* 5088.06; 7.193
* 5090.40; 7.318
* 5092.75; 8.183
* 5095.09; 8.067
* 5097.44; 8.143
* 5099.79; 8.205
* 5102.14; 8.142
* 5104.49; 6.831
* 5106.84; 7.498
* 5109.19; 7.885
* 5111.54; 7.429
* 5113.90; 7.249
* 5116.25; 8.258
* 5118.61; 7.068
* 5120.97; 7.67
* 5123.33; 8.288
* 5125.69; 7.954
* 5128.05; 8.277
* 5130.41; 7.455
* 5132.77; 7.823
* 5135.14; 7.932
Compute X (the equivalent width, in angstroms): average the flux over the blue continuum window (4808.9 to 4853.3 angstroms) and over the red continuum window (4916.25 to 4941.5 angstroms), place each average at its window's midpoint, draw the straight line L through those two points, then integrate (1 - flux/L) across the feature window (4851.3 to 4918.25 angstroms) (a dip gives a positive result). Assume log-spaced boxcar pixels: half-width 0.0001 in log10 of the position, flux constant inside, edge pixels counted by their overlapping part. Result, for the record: 1.8 angstroms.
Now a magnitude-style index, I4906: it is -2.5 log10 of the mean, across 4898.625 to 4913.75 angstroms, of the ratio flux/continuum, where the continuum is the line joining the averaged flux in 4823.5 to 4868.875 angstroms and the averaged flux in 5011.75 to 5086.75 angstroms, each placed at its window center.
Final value 0.08 mag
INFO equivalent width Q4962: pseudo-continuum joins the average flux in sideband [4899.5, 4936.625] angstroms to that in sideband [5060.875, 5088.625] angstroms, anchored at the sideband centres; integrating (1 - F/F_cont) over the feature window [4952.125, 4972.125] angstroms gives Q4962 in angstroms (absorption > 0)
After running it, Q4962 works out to -1.0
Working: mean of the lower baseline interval 7.16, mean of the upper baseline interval 7.23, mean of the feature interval 7.55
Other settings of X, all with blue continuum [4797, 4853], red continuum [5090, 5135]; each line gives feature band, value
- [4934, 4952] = -0.7 angstroms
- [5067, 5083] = 0.8 angstroms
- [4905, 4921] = 0.5 angstroms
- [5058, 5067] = 0.2 angstroms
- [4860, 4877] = -1.9 angstroms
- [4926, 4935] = -1.0 angstroms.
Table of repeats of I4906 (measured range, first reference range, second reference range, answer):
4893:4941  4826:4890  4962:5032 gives 0.04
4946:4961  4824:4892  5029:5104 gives -0.04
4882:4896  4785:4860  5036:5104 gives 0.00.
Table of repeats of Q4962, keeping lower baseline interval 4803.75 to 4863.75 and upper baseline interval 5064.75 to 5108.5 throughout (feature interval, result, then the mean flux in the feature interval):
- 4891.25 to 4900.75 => 0.8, 6.4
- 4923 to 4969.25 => -3.2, 7.59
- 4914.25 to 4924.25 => -0.2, 7.13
